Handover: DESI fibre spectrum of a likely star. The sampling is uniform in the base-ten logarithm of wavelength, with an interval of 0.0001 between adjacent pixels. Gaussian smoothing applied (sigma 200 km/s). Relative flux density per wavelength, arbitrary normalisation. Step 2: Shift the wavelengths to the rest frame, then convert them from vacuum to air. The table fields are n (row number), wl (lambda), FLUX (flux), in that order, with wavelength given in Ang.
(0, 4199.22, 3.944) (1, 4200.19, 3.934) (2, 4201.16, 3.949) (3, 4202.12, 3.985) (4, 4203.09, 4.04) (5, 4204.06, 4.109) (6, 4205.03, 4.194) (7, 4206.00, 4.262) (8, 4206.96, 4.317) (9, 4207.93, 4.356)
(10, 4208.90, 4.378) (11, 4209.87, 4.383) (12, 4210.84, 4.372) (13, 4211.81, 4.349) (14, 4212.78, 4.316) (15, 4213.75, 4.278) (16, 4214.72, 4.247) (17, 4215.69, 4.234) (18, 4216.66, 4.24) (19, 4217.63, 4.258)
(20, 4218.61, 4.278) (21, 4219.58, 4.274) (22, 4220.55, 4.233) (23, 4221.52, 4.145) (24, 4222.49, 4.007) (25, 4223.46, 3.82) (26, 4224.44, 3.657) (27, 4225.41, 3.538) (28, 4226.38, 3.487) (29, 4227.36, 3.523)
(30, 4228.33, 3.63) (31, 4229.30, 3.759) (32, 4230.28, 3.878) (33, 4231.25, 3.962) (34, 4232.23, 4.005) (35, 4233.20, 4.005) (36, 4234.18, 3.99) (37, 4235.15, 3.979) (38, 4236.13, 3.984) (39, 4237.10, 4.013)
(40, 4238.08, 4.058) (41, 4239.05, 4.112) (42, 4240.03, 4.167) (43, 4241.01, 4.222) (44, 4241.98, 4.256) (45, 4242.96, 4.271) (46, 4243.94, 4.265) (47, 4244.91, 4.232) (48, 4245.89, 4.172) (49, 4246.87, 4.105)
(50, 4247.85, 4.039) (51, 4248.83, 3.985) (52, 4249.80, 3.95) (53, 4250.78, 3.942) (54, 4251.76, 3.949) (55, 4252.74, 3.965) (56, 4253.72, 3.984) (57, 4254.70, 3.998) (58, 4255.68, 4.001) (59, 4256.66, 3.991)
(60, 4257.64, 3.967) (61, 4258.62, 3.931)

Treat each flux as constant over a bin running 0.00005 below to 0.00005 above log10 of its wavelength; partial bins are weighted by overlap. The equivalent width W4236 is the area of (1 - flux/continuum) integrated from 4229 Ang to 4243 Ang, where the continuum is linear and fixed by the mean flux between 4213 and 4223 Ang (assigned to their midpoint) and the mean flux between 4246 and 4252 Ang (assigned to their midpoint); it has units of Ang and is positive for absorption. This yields 0.2 Ang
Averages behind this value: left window 4.22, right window 4.01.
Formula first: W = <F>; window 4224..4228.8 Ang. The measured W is 3.57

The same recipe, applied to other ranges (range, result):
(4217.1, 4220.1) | 4.26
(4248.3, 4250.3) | 3.98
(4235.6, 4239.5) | 4.04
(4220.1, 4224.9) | 3.97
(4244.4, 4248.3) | 4.14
